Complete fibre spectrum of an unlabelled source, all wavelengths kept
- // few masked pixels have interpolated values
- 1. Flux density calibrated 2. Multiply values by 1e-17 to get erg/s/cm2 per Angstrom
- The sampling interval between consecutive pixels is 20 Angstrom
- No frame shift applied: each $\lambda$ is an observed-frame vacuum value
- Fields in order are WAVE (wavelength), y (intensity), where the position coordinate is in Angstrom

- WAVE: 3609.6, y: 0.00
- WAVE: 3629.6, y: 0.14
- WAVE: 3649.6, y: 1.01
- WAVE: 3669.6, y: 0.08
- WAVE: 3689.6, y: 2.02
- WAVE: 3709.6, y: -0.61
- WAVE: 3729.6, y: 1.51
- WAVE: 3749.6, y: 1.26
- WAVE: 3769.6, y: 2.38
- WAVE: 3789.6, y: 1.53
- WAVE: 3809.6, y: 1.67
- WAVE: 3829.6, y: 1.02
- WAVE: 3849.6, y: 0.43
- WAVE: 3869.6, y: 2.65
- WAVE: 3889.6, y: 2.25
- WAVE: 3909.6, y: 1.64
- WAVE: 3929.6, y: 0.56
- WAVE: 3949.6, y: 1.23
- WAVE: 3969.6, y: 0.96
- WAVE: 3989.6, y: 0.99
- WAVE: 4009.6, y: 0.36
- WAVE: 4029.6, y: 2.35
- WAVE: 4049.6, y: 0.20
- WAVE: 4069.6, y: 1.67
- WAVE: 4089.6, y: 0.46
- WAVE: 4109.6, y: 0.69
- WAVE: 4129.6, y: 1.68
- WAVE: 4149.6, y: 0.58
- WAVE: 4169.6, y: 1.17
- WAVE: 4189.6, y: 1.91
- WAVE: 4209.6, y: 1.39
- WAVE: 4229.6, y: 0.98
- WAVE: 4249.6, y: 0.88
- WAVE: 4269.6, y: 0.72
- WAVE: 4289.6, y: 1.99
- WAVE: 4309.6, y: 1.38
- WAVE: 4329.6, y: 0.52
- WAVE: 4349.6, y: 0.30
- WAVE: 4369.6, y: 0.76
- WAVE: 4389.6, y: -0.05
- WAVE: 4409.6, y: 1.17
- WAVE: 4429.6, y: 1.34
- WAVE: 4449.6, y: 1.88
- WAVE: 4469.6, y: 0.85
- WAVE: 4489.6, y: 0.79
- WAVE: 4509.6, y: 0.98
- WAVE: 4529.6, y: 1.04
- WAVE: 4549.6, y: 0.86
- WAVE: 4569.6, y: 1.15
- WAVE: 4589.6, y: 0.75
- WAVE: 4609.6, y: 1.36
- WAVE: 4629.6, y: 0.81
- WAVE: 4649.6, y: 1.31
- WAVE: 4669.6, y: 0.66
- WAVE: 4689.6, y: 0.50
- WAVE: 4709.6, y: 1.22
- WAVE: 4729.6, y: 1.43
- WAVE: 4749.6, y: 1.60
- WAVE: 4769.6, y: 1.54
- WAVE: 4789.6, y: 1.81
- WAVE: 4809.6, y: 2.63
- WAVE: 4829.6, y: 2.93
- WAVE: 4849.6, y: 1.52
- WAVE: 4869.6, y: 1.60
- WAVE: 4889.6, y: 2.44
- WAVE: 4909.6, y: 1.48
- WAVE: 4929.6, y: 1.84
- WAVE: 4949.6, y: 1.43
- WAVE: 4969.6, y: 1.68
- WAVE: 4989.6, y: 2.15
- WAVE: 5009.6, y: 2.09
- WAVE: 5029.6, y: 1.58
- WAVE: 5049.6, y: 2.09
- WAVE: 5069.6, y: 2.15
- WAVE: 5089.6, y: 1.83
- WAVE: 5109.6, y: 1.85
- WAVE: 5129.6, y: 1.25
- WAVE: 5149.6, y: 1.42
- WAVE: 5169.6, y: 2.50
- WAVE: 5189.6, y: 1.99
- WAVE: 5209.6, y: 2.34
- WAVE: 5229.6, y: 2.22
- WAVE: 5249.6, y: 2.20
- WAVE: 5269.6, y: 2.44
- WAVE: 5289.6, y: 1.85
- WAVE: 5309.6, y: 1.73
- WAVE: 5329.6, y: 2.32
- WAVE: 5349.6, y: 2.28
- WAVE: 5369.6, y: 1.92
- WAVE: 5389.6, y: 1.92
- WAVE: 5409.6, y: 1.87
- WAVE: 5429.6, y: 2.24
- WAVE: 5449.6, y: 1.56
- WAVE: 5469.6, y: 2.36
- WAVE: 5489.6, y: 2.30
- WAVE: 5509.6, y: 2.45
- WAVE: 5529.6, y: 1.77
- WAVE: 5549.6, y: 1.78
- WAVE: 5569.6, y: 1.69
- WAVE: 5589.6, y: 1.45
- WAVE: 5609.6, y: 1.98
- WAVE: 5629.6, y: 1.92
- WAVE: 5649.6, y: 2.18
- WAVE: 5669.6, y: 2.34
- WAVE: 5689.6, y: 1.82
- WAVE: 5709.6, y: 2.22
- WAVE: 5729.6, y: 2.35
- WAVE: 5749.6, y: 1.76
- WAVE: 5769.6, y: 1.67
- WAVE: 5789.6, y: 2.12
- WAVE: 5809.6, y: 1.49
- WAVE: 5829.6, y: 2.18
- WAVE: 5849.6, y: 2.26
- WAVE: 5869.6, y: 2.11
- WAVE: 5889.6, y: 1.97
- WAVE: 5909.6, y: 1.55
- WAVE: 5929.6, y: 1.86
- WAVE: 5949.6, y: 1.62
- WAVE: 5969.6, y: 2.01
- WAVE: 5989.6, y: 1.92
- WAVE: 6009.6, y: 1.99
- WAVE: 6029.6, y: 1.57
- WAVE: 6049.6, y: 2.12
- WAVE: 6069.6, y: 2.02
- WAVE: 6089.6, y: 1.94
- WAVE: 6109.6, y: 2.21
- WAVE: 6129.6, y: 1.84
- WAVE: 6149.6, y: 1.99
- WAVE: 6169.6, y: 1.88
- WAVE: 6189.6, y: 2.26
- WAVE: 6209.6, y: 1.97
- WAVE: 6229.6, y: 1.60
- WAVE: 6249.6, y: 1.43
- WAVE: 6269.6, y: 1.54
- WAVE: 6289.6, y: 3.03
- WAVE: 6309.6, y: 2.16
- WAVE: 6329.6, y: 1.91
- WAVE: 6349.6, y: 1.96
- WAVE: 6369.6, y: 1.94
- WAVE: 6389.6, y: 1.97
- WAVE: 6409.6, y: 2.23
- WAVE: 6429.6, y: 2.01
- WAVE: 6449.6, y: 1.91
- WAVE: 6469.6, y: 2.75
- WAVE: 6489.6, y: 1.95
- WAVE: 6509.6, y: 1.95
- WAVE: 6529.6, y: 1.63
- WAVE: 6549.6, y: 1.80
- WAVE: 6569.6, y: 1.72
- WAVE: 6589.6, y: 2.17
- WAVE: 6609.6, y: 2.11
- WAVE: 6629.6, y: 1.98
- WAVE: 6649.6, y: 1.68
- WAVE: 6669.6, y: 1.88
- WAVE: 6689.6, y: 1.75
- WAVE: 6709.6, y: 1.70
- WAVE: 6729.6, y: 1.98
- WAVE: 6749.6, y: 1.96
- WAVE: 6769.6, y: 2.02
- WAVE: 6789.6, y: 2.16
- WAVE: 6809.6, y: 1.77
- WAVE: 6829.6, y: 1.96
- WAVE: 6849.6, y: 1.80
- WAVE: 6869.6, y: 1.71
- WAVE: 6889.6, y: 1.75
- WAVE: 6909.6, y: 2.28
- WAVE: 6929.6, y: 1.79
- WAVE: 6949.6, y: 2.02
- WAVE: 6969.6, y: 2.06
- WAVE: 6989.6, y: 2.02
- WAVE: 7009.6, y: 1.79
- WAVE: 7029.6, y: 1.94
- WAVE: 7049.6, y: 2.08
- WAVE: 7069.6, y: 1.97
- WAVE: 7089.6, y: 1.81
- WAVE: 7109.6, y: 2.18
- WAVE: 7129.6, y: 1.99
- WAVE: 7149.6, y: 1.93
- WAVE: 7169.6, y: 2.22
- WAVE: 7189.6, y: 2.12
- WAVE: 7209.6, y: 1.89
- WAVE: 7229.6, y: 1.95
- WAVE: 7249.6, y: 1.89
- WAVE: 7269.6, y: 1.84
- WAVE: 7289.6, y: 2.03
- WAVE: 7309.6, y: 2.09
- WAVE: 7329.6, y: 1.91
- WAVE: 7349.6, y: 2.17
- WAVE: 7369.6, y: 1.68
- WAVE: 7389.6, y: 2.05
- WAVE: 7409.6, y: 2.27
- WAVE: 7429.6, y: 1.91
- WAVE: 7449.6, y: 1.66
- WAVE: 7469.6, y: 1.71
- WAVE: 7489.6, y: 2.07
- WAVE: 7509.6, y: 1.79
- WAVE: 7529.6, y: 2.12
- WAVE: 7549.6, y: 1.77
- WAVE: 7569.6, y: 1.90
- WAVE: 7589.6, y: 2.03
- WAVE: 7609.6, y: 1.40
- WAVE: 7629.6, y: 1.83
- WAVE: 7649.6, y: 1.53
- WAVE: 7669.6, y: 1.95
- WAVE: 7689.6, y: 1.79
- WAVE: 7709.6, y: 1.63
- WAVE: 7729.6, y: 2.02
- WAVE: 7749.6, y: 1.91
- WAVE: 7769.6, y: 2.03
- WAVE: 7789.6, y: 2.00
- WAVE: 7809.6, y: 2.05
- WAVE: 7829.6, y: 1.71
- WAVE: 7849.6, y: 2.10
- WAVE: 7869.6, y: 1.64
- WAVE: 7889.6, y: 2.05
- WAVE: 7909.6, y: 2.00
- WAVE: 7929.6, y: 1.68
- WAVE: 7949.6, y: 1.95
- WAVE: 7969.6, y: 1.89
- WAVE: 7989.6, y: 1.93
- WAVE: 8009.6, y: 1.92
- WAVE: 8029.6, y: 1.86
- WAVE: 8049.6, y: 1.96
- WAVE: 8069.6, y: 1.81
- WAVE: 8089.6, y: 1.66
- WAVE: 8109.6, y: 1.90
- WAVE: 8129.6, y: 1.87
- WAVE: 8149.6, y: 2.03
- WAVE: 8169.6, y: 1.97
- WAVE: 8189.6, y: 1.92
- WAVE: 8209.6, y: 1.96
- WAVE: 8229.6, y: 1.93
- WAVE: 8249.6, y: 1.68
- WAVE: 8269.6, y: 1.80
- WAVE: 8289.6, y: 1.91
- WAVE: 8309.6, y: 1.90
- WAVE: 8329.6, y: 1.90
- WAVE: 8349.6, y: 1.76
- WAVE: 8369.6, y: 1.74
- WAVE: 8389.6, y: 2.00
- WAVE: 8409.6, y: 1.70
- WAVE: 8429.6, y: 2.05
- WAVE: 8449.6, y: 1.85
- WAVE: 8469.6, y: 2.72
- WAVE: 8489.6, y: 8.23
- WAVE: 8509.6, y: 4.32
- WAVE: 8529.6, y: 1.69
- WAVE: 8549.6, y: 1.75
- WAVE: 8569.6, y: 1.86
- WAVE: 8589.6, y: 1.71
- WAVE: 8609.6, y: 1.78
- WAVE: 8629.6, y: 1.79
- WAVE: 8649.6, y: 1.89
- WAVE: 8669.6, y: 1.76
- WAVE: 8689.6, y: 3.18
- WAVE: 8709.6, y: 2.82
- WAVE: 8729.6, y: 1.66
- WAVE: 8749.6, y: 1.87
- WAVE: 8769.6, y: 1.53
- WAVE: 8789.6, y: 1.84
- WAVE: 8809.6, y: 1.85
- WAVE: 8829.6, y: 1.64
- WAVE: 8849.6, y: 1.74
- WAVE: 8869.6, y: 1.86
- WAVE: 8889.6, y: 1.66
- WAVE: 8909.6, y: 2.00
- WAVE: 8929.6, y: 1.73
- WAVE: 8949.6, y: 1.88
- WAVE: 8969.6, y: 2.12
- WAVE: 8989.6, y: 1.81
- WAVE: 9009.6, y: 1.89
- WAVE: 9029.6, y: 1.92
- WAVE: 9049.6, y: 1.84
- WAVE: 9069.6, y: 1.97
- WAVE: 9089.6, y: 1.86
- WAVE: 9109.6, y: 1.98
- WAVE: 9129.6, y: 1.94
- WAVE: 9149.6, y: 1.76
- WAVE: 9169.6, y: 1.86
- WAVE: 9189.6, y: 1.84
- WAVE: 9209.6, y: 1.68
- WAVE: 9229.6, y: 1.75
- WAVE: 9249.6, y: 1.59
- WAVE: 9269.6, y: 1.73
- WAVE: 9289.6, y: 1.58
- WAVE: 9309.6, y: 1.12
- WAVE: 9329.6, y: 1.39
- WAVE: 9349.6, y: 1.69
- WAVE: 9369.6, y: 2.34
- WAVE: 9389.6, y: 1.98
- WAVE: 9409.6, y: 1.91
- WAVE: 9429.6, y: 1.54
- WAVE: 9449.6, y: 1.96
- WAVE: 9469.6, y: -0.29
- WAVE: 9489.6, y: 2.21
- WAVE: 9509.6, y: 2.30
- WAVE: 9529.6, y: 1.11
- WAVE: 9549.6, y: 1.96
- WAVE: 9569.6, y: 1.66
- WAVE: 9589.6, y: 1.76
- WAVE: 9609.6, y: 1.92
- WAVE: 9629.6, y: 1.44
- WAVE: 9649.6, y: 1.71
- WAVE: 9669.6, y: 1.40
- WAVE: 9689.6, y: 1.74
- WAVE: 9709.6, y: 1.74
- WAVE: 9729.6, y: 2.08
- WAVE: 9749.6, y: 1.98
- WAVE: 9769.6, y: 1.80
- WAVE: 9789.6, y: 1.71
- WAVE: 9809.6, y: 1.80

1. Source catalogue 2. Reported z 0.293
